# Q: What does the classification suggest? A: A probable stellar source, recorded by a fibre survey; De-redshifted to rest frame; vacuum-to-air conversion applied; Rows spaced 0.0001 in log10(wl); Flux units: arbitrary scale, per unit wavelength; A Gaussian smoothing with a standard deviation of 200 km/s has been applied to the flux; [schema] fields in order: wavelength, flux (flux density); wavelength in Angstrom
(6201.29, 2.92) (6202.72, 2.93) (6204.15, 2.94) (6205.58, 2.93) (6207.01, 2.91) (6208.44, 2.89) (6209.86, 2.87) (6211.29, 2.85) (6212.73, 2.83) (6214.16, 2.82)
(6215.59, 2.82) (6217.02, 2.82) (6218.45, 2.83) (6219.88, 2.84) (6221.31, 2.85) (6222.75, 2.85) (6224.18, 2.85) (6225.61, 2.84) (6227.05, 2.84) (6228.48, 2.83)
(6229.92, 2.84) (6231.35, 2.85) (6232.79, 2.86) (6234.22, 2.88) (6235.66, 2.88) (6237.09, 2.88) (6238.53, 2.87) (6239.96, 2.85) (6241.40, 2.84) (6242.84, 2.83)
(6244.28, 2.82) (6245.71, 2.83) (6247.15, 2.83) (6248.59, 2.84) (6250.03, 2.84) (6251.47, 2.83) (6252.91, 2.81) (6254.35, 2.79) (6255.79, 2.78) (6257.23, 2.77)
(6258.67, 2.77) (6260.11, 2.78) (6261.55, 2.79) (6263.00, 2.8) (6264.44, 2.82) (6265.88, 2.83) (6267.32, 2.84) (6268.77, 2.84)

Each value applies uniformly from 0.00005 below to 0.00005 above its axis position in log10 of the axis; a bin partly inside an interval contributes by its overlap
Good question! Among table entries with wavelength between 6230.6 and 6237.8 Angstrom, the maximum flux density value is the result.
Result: 2.88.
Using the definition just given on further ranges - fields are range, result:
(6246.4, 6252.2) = 2.84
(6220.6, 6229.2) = 2.85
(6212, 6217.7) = 2.83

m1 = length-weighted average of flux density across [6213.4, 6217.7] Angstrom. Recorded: 2.82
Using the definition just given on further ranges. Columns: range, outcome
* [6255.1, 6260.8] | 2.78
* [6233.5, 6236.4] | 2.89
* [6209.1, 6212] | 2.87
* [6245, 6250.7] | 2.83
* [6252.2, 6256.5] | 2.79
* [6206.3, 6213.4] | 2.87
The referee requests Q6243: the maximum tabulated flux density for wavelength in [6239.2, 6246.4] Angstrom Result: 2.85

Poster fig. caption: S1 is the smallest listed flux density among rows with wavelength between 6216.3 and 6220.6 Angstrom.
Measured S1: 2.82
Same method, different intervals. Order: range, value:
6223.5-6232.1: 2.83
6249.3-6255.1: 2.79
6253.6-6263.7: 2.77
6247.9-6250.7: 2.84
